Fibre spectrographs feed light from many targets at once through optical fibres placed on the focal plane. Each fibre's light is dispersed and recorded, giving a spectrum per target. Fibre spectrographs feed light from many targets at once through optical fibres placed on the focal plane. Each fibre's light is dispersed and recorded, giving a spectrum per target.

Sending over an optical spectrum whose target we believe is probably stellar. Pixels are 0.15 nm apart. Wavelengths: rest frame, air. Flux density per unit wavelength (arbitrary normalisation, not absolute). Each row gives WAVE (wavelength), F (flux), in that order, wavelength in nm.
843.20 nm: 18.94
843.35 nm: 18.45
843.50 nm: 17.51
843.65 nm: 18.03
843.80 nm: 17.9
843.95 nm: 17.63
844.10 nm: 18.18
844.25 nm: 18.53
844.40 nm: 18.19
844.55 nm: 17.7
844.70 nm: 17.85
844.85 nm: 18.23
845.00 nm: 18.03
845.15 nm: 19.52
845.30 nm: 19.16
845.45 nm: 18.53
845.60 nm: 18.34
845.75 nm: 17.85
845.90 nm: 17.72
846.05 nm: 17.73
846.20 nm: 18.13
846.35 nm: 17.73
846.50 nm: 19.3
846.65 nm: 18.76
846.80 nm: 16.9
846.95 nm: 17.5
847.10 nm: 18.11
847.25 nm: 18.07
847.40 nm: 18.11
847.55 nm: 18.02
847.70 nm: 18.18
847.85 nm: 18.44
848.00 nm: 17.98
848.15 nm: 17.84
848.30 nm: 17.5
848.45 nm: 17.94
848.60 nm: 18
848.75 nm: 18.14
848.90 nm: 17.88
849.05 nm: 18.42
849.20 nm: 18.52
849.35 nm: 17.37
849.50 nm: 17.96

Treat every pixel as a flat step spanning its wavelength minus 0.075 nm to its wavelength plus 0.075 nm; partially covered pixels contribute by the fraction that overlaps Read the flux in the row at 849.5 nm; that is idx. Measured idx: 17.96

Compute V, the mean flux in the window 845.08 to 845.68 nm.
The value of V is 18.9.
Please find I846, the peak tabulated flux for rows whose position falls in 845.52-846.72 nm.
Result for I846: 19.3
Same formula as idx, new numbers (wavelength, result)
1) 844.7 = 17.85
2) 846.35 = 17.73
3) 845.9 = 17.72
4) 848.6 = 18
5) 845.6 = 18.34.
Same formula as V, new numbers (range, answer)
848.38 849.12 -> 18.1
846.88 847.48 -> 18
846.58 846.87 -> 17.8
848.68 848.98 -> 18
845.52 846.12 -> 17.9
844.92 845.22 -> 18.8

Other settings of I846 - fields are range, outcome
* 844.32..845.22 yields 19.52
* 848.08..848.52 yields 17.94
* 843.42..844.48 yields 18.53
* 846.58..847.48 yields 18.76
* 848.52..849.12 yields 18.42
